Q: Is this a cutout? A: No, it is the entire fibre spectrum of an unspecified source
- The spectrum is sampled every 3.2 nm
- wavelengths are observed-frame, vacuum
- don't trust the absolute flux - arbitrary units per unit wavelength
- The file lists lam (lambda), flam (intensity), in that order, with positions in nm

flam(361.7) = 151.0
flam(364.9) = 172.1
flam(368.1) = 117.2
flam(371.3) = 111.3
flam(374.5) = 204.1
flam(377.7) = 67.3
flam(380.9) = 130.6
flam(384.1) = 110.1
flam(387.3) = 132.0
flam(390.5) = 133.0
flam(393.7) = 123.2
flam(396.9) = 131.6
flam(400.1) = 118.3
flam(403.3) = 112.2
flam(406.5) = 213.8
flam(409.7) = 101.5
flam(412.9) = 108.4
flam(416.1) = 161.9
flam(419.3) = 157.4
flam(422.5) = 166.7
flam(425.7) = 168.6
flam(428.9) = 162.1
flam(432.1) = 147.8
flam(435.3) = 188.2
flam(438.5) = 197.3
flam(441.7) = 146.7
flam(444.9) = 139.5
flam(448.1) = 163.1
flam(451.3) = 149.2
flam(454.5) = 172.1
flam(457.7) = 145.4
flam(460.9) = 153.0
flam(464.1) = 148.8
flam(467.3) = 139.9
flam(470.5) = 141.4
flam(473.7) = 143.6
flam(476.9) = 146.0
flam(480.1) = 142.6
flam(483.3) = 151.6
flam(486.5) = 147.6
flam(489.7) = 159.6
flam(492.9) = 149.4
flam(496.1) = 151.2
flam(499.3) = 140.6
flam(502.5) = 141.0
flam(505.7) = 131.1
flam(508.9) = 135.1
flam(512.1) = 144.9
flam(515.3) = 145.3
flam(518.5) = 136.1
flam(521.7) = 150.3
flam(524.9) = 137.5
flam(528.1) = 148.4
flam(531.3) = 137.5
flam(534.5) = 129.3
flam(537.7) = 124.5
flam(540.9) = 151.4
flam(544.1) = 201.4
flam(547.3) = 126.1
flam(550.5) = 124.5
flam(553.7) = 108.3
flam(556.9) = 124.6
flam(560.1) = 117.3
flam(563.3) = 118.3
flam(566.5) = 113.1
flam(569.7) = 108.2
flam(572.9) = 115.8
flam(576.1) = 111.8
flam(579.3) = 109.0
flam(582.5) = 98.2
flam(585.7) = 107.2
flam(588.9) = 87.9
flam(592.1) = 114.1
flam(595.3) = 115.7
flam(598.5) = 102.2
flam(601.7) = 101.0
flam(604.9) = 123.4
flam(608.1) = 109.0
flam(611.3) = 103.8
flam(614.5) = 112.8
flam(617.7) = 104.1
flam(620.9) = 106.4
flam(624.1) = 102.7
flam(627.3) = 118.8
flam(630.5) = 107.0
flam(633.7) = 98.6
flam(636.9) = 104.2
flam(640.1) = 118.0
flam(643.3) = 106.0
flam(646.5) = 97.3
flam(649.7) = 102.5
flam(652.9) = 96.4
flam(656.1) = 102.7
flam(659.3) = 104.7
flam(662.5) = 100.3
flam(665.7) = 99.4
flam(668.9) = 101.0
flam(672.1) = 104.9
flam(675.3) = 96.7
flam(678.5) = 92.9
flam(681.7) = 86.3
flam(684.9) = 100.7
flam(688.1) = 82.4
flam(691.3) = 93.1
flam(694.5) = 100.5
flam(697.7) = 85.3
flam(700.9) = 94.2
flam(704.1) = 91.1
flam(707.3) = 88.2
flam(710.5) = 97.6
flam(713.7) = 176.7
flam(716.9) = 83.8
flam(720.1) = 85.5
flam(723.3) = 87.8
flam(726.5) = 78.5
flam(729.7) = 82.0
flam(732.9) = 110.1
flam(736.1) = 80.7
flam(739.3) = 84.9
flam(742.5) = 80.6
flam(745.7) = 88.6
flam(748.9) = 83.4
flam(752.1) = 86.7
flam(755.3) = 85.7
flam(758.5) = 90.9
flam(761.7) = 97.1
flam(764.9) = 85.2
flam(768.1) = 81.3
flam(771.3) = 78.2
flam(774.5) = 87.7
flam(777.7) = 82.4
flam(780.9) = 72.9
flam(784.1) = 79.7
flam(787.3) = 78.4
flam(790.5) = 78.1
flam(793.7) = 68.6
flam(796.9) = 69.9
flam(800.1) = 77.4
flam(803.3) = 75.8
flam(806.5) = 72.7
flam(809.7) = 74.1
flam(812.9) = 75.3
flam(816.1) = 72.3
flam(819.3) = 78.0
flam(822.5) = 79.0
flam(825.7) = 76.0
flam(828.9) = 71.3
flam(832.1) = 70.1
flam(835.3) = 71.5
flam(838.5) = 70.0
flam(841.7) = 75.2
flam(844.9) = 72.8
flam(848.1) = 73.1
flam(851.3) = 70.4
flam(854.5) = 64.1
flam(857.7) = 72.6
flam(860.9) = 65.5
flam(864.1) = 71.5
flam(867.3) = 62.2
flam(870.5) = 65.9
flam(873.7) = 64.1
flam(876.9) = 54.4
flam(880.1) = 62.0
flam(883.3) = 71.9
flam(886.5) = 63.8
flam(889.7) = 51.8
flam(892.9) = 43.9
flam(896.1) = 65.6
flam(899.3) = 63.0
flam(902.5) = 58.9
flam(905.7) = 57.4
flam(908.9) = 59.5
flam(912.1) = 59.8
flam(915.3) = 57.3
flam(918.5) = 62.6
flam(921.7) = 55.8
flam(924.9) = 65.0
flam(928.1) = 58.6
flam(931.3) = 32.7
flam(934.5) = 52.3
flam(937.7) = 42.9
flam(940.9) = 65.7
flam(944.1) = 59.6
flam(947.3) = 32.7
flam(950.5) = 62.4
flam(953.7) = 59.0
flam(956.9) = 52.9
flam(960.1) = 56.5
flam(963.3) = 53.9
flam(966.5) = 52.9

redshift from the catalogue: 0.09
